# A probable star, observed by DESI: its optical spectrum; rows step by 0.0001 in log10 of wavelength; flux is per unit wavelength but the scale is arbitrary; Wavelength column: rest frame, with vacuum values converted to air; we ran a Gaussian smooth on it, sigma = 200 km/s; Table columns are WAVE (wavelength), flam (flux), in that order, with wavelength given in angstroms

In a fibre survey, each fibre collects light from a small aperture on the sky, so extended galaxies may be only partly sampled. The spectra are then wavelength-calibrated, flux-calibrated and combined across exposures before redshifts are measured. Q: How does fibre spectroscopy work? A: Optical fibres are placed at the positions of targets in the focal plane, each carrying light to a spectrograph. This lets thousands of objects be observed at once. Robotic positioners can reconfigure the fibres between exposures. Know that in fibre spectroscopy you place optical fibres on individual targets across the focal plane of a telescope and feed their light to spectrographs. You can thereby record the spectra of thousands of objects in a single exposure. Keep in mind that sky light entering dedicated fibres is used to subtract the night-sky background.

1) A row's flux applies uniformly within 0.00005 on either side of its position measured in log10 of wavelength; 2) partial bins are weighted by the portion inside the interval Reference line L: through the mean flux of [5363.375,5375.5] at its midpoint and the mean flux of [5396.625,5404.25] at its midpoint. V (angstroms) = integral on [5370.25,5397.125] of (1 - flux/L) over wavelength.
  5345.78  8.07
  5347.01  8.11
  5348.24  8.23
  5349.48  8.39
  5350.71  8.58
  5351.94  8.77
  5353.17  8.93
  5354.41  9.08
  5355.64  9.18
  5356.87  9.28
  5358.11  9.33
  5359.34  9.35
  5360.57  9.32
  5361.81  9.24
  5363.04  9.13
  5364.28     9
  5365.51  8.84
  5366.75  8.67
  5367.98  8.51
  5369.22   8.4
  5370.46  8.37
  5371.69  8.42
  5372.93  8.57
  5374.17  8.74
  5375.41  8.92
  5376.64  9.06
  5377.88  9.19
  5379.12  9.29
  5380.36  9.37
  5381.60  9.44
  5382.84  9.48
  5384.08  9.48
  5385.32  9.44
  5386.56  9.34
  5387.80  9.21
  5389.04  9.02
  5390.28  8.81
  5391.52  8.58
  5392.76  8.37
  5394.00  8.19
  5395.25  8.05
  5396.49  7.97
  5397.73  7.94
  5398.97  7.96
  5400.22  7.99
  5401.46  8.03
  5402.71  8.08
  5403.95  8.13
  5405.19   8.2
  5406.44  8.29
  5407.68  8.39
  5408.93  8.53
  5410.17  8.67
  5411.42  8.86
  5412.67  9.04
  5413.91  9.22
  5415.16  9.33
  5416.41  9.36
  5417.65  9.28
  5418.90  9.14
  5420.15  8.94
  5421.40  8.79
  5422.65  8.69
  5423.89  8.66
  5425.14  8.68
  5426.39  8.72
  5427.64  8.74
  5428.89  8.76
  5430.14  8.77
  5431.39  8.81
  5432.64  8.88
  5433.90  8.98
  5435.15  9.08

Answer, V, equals -1.7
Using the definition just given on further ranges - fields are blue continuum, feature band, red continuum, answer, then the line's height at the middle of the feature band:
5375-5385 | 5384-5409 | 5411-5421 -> 2.1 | 9.22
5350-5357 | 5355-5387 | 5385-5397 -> -0.8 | 8.83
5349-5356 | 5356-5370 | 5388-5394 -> -0.3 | 8.78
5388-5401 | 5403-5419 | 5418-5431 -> -0.4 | 8.58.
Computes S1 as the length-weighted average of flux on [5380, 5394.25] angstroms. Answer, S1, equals 9.08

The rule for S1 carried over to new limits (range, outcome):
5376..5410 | 8.66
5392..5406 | 8.09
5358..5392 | 9.02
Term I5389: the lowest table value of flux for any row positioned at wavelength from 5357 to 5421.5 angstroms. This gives 7.94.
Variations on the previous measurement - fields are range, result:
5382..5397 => 7.97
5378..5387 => 9.29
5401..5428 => 8.03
